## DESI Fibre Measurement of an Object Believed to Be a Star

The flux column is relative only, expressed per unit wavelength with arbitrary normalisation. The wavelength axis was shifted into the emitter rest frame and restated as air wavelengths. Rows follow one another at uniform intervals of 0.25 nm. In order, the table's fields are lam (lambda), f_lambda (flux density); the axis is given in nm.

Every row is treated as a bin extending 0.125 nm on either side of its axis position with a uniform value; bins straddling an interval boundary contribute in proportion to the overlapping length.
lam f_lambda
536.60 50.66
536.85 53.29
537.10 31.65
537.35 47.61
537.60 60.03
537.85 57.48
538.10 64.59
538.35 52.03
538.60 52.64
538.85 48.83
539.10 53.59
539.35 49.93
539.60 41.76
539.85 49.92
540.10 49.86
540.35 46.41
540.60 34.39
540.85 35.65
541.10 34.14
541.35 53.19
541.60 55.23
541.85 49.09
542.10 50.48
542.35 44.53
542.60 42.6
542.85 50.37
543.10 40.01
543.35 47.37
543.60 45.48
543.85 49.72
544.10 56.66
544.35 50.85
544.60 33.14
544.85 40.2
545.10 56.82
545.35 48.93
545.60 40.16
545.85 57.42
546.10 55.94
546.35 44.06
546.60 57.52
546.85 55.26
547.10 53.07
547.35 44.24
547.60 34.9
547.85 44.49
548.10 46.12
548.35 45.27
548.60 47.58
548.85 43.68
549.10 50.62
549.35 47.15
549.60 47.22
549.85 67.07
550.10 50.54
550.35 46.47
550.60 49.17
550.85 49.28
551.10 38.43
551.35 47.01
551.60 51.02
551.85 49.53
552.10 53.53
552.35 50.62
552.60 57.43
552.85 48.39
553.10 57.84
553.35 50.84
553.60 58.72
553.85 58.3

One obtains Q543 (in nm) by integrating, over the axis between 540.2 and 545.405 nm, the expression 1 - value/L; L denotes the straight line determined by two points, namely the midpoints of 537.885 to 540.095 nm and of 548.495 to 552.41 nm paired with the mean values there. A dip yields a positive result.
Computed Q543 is 0.51 nm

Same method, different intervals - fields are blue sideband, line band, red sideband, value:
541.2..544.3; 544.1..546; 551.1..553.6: 0.07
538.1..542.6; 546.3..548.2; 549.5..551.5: 0.05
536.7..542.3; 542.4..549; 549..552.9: 0.29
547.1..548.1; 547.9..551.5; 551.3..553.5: -0.09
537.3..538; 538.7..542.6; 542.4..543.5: 0.27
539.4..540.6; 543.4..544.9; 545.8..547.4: 0.11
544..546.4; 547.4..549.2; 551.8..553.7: 0.21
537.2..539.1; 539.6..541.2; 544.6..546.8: 0.33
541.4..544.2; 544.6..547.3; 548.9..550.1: 0.01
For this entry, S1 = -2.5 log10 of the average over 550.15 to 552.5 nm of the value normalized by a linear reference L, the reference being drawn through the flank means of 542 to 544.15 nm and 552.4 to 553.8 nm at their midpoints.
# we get 0.10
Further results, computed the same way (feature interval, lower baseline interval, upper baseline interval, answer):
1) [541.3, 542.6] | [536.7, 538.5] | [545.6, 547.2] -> 0.06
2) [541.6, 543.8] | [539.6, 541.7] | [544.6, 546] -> -0.03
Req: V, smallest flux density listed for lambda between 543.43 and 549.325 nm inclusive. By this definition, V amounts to 33.14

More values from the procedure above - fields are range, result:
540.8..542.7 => 34.14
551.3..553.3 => 47.01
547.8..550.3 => 43.68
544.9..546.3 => 40.16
